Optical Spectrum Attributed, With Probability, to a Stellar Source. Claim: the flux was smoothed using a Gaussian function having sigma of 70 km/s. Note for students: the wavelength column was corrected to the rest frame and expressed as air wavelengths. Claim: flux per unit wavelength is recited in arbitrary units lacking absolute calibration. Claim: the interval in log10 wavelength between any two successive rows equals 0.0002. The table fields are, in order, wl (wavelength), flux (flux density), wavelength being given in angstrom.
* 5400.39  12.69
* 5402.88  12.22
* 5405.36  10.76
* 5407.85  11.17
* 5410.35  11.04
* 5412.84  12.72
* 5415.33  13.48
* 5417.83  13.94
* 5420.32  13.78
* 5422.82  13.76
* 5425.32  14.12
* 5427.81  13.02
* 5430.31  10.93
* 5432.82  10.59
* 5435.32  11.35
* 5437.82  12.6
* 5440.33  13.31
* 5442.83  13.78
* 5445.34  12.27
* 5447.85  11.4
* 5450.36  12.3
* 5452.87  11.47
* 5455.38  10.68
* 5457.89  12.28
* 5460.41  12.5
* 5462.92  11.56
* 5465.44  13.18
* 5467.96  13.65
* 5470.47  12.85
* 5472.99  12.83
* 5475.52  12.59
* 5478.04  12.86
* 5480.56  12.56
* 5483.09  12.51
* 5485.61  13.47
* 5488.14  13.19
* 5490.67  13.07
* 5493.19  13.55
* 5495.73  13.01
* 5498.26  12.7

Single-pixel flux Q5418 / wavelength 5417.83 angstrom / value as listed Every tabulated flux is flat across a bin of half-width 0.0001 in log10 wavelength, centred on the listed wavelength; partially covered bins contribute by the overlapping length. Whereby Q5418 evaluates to 13.94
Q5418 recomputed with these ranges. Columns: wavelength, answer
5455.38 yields 10.68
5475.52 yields 12.59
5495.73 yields 13.01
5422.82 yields 13.76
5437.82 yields 12.6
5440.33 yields 13.31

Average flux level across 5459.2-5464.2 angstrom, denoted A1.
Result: 12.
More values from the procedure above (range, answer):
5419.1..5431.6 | 13.1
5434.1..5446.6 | 12.7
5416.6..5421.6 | 13.9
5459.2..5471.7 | 12.8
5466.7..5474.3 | 13.1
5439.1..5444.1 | 13.6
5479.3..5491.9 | 13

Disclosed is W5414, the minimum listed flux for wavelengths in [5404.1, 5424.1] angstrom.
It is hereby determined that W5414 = 10.76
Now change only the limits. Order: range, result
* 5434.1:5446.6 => 11.35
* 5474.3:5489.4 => 12.51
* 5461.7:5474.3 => 11.56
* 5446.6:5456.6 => 10.68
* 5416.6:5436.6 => 10.59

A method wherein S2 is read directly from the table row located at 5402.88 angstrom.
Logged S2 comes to 12.22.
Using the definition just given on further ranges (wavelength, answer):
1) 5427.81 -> 13.02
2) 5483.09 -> 12.51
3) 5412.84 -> 12.72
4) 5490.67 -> 13.07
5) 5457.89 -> 12.28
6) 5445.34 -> 12.27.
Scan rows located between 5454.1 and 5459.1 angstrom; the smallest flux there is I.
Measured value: 10.68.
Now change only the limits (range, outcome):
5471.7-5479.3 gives 12.59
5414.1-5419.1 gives 13.48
